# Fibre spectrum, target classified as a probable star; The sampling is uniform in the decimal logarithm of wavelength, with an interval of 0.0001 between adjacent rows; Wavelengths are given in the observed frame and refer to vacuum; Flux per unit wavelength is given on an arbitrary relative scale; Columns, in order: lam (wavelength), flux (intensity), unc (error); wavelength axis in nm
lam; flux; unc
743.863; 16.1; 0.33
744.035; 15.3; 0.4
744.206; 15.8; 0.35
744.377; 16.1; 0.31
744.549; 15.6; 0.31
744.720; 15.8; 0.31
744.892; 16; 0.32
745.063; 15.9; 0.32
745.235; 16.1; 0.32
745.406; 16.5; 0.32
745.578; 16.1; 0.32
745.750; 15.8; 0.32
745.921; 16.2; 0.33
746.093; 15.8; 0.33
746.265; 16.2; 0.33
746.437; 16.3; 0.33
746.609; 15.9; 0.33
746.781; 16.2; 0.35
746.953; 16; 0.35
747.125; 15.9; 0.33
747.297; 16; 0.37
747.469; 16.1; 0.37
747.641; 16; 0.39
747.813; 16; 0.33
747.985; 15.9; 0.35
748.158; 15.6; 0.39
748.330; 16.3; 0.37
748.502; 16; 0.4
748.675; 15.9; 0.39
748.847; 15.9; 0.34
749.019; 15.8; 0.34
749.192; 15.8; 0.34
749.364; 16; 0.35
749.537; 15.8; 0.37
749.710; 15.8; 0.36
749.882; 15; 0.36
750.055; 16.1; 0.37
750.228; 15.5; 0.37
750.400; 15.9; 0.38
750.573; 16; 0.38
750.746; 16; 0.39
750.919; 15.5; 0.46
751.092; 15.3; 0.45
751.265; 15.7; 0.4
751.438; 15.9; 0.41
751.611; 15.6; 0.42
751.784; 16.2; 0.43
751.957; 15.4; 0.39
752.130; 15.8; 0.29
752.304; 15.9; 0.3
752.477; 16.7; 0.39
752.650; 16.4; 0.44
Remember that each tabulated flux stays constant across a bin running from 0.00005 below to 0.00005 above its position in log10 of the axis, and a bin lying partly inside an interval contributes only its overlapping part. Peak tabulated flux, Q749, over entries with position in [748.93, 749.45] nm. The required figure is 16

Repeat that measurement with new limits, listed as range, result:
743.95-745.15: 16.1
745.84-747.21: 16.3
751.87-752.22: 15.8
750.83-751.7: 15.9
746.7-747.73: 16.2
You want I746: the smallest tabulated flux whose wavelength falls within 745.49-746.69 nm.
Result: 15.8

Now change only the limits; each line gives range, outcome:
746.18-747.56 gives 15.9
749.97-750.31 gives 15.5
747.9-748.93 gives 15.6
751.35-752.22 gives 15.4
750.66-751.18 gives 15.3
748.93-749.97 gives 15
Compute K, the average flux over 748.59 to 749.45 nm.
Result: 15.9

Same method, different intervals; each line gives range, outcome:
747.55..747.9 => 16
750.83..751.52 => 15.6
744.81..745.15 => 16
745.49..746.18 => 16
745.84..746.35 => 16.1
